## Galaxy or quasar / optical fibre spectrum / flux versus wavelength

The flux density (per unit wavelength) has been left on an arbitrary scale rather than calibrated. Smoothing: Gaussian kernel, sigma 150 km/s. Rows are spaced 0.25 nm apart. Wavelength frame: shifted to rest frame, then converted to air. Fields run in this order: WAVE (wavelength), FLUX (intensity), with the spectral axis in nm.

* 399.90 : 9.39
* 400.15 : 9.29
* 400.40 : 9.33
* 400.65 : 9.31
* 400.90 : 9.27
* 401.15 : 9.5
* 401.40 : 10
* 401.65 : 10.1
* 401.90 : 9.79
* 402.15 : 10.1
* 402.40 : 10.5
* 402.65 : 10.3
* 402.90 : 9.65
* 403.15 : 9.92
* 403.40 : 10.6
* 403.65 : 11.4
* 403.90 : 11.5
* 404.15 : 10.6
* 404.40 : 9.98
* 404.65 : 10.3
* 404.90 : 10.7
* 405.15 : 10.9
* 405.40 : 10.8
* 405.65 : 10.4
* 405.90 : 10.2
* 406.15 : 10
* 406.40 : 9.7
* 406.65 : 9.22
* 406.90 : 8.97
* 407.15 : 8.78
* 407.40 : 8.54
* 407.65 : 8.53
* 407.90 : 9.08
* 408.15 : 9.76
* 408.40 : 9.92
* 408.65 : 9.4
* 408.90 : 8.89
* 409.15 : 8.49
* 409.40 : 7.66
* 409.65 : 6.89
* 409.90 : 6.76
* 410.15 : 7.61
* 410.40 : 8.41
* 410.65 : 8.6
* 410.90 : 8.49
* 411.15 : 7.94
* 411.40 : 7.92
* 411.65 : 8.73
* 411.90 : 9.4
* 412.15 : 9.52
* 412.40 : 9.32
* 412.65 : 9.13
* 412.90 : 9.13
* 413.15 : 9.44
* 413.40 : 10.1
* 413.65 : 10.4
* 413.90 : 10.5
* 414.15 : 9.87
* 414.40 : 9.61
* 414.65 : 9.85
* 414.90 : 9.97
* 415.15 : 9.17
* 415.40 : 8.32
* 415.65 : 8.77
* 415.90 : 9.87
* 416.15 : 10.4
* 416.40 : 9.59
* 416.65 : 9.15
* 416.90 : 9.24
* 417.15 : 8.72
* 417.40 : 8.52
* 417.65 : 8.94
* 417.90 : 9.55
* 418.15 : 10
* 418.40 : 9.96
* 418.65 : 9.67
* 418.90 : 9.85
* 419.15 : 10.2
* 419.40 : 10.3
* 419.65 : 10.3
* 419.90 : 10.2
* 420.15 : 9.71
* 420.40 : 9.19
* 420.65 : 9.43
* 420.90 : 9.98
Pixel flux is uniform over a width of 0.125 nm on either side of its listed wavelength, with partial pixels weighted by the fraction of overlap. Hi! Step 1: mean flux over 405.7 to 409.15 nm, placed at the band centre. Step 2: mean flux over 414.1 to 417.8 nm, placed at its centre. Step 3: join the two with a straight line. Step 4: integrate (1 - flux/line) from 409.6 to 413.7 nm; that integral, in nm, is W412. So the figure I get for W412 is 0.272 nm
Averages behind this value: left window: 9.3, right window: 9.32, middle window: 8.7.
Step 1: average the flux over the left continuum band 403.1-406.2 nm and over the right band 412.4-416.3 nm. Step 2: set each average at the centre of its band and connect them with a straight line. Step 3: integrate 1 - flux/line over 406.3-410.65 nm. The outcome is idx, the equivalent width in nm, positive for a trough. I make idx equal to 0.68 nm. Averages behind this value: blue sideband 10.6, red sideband 9.62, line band 8.62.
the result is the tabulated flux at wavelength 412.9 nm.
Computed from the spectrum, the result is 9.13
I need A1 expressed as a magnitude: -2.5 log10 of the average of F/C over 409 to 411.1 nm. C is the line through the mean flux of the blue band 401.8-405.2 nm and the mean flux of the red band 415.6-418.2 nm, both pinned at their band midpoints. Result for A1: 0.25 mag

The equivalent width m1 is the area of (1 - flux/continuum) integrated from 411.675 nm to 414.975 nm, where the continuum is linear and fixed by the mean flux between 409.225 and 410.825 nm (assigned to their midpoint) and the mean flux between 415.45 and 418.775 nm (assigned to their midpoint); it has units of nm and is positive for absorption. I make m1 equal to -0.46 nm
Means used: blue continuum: 7.71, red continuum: 9.39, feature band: 9.68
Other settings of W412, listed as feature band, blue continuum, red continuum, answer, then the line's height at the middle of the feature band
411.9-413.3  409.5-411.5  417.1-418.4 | -0.186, 8.24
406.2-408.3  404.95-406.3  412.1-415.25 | 0.243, 10.3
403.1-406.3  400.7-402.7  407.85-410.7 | -0.427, 9.32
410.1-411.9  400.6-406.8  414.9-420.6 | 0.275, 9.85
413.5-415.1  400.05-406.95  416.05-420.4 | -0.037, 9.77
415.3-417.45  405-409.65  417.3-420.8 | 0.094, 9.63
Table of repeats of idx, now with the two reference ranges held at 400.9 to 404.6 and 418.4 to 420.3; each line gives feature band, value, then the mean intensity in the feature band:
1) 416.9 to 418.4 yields 0.12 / 9.22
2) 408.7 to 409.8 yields 0.23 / 8.05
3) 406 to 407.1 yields 0.08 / 9.44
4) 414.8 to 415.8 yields 0.10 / 9.05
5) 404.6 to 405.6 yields -0.05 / 10.7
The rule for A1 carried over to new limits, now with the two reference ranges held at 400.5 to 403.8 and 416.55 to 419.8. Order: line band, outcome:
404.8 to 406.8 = -0.031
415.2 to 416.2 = 0.046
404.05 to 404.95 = -0.042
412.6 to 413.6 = 0.020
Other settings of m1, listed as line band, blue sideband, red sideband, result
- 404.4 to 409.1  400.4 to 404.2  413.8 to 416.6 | 0.14 nm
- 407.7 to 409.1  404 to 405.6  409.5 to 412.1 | -0.03 nm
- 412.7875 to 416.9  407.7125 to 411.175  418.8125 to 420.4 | -0.15 nm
